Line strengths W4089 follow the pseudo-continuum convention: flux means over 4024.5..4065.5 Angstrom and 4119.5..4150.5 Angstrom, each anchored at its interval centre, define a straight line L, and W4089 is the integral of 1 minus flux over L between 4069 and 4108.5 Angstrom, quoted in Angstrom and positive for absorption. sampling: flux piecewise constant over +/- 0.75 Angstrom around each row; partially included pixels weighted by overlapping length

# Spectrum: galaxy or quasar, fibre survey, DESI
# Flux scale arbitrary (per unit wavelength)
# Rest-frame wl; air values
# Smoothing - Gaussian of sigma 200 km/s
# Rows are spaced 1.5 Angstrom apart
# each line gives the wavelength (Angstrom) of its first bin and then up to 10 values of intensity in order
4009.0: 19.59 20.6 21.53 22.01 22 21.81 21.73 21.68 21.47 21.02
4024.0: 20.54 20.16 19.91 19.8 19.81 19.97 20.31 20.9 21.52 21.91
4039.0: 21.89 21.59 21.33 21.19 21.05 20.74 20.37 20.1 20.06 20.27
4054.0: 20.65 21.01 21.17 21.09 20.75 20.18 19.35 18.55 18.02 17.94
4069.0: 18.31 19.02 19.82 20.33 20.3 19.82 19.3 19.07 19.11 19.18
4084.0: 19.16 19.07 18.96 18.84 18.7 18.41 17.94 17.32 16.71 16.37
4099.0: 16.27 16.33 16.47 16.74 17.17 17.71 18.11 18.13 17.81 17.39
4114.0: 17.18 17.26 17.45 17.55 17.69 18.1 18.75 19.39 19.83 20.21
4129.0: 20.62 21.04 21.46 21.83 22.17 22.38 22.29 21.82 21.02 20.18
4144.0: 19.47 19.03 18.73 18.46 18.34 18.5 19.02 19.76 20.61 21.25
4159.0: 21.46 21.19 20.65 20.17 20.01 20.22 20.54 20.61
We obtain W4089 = 3.99 Angstrom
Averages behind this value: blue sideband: 20.6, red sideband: 20.2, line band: 18.3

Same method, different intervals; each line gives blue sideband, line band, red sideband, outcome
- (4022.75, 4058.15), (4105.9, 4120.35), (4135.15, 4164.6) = 2.0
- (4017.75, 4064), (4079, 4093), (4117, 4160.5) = 1.0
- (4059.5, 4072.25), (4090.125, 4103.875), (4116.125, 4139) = 1.8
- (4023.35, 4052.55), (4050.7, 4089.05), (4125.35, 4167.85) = 1.9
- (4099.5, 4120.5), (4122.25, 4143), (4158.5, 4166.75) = -2.4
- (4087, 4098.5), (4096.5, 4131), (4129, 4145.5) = 2.6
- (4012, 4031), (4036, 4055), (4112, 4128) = -0.6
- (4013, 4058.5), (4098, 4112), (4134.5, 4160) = 2.3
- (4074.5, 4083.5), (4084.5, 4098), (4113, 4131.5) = 0.8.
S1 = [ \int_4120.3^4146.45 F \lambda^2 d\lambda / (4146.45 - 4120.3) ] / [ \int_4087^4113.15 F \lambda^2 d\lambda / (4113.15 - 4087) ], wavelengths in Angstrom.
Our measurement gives 1.2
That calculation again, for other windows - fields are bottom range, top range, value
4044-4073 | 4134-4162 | 1.07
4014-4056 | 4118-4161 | 1.01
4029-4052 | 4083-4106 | 0.87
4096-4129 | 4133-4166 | 1.17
